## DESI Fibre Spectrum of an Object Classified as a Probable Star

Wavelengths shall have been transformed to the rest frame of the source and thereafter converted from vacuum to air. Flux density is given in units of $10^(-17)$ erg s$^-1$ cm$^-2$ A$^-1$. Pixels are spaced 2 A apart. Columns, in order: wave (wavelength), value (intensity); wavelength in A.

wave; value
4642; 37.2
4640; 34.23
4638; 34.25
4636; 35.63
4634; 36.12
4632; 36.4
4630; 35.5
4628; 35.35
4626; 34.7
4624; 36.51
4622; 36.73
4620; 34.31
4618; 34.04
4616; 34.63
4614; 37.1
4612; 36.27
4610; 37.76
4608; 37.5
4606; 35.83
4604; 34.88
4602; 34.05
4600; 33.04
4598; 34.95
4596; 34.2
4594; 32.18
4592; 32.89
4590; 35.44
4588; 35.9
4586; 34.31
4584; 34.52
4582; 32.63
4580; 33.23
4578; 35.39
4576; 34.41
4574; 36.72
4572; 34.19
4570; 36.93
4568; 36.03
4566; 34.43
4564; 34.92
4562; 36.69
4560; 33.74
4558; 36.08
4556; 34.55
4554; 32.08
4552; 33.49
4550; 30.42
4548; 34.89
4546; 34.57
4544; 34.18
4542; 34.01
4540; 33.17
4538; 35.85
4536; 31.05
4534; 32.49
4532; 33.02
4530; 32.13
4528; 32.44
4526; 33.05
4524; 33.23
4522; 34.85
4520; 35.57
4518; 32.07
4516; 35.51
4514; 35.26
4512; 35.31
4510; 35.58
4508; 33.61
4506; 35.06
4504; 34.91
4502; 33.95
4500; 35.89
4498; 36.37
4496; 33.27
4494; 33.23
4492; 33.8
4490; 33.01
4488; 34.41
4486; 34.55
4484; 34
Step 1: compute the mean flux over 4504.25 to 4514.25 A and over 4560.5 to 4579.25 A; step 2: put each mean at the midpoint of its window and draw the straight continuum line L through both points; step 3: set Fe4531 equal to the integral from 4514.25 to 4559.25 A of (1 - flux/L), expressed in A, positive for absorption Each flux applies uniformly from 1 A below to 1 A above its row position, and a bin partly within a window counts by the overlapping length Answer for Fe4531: 2.00 A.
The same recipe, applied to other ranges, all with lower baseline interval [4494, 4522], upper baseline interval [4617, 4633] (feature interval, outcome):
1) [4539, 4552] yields 0.5 A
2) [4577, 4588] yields 0.3 A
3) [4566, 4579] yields -0.1 A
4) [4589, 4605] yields 0.6 A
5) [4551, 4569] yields 0.2 A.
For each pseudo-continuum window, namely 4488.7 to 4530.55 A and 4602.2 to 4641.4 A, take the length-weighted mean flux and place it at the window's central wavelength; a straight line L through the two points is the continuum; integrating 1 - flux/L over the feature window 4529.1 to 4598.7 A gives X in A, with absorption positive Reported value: 1.5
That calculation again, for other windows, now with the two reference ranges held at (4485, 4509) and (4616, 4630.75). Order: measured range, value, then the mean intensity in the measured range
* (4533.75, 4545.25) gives 0.37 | 33.5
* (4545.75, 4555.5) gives 0.47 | 33.1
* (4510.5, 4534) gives 0.47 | 33.8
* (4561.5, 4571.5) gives -0.24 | 35.7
